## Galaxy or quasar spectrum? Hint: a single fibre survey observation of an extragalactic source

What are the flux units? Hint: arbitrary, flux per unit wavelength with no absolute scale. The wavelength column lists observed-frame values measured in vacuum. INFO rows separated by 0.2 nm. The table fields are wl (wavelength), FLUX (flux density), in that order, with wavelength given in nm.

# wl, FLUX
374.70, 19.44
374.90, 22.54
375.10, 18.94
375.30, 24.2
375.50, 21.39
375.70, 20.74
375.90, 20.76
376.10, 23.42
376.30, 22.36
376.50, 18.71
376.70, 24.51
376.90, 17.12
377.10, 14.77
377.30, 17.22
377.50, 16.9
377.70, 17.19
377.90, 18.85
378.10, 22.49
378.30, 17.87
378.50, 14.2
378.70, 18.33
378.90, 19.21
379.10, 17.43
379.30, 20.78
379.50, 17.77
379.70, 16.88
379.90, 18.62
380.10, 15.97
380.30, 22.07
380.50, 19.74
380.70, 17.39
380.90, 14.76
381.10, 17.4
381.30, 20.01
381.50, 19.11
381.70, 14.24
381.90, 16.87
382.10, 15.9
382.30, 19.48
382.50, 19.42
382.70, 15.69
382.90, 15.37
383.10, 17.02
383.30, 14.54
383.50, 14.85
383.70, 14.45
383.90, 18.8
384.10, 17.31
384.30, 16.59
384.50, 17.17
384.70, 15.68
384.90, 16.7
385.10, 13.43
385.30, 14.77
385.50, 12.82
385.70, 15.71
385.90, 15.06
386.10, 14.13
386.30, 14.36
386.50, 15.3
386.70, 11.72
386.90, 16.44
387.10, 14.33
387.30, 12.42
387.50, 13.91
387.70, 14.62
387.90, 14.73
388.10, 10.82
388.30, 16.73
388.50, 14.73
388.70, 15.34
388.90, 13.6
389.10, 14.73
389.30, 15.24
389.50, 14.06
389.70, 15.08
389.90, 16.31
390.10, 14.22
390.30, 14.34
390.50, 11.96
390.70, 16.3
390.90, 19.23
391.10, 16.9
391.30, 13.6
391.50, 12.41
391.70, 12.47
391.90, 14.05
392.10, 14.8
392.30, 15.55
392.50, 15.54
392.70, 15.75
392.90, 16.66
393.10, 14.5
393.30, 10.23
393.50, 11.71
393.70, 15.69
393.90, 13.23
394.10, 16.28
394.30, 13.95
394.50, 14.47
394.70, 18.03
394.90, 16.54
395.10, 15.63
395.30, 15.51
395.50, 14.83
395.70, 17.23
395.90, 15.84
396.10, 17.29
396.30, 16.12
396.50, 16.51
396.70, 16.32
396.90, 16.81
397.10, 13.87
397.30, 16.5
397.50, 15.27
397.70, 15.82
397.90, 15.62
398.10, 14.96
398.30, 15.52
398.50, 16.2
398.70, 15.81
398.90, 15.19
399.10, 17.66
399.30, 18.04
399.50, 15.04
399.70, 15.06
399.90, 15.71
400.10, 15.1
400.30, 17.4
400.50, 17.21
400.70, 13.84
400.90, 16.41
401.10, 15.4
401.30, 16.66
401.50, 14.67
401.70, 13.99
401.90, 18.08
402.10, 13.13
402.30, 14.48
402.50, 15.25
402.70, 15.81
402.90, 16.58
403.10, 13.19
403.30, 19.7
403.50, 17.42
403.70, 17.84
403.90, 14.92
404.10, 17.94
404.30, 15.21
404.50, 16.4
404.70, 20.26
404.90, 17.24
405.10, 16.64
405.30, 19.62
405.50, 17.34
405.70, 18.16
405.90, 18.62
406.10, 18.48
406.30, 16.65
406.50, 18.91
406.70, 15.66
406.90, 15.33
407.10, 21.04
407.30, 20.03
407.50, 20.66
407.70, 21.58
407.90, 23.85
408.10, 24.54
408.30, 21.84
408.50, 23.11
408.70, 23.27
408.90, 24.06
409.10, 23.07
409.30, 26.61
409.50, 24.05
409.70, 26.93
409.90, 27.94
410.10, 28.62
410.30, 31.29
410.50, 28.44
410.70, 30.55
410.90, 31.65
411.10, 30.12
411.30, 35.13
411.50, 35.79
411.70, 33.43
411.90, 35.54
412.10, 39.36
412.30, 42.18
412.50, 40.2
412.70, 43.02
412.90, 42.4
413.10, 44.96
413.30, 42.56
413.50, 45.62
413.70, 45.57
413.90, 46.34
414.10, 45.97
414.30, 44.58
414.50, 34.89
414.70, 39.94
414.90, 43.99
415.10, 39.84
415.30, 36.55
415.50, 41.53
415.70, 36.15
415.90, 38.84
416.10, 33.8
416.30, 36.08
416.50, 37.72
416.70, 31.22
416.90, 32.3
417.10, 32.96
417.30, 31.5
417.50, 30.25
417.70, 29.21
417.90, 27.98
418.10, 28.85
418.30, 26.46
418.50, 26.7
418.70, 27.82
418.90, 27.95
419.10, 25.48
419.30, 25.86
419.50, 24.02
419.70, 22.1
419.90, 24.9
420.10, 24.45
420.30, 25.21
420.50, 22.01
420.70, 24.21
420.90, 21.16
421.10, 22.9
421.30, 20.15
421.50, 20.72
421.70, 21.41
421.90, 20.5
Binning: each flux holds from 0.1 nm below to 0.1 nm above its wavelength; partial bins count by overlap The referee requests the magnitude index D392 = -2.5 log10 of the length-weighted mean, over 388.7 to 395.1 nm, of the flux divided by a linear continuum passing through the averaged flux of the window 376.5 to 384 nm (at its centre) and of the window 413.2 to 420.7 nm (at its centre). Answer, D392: 0.46 mag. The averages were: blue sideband 17.7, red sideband 33.3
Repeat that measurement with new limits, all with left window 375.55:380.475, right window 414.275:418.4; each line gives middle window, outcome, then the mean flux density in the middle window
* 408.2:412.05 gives 0.131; 28.6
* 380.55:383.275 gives 0.200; 17.1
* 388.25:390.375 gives 0.500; 14.9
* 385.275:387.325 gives 0.484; 14.3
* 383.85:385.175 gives 0.294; 16.5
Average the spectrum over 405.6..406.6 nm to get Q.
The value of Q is 18.2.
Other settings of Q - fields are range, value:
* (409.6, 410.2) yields 27.8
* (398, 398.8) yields 15.6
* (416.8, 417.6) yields 31.8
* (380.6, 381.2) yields 16.5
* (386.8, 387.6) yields 14.3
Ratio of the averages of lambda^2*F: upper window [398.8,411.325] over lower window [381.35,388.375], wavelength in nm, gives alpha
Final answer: 1.4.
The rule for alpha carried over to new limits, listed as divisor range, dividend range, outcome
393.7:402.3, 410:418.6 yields 2.49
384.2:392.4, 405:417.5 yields 2.37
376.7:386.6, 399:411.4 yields 1.32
